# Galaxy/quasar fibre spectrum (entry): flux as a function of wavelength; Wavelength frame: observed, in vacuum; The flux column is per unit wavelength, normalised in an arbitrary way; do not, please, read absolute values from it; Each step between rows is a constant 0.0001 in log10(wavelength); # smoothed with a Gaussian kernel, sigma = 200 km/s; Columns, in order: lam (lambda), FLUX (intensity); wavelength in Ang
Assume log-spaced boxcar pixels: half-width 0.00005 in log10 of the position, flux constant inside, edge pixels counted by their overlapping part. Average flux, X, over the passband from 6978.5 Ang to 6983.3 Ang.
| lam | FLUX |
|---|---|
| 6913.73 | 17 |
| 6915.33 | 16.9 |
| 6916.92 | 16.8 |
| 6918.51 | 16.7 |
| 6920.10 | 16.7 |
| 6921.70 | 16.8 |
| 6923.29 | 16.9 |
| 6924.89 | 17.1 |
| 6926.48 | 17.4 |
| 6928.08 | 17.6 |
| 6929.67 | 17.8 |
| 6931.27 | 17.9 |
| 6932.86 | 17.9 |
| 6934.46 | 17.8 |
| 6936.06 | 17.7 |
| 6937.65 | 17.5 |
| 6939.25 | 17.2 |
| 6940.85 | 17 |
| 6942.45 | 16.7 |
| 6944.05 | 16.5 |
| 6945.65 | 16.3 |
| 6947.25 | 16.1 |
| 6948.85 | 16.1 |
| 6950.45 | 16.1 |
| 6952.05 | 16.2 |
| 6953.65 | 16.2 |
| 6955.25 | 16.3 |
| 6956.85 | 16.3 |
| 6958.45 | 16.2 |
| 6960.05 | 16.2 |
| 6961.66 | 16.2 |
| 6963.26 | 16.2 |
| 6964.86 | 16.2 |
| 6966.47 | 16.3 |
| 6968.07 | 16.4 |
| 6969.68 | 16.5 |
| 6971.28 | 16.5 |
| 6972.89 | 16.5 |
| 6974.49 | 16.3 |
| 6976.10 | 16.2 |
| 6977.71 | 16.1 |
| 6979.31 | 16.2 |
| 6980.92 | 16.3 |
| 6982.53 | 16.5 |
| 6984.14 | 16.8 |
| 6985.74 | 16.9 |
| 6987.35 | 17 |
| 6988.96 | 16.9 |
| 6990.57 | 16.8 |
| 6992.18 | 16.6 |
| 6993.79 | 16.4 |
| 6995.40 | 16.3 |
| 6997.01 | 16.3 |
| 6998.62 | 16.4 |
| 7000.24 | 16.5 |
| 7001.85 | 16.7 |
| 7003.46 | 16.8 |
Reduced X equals 16.3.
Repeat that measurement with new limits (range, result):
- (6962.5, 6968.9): 16.3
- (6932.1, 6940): 17.6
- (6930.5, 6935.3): 17.9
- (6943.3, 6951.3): 16.2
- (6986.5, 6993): 16.8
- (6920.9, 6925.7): 16.9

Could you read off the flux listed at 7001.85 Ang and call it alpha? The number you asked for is 16.7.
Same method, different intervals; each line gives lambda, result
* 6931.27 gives 17.9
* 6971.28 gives 16.5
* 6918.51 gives 16.7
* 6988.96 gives 16.9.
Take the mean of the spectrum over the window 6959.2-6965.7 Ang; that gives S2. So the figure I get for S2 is 16.2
